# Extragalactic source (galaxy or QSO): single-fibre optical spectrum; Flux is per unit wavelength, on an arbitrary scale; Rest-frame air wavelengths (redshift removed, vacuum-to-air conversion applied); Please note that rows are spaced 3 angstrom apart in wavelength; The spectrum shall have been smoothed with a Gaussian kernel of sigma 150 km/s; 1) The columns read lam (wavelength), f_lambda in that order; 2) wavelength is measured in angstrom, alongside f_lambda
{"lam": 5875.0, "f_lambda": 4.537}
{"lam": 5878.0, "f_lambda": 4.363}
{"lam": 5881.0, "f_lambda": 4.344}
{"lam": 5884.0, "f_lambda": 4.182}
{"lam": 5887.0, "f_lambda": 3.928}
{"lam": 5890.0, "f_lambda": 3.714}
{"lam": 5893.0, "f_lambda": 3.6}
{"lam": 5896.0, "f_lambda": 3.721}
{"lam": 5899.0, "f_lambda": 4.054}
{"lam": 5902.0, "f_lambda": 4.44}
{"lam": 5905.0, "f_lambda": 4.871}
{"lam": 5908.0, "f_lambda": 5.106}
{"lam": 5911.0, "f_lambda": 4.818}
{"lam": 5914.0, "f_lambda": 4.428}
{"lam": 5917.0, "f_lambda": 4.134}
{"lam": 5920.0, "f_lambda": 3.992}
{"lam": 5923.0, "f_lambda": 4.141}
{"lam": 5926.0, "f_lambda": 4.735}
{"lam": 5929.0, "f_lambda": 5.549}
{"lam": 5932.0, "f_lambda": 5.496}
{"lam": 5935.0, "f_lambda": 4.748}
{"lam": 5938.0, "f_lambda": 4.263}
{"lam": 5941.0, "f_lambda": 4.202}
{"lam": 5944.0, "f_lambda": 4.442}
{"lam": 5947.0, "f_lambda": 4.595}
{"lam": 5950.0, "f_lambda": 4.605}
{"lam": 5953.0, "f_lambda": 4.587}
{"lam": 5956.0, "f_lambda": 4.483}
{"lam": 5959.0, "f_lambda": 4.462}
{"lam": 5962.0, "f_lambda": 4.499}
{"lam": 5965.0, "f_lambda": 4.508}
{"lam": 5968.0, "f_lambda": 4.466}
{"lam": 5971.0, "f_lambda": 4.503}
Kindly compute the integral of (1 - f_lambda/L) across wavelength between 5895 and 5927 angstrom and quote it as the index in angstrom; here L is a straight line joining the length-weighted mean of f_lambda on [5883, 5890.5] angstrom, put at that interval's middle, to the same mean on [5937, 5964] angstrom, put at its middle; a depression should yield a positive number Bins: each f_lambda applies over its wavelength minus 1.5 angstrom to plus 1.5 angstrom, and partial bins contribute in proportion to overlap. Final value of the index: -2.0 angstrom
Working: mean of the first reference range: 3.96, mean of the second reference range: 4.46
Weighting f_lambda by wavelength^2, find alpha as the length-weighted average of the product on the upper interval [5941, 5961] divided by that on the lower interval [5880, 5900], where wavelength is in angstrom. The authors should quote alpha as 1.17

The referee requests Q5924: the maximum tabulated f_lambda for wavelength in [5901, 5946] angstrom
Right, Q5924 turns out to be 5.549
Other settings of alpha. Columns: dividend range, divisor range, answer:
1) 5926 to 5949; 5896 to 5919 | 1.07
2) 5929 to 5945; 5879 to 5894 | 1.21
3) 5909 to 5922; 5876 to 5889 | 1.05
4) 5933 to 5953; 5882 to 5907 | 1.12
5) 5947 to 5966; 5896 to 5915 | 1.01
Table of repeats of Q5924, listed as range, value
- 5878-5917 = 5.106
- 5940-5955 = 4.605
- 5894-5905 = 4.871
